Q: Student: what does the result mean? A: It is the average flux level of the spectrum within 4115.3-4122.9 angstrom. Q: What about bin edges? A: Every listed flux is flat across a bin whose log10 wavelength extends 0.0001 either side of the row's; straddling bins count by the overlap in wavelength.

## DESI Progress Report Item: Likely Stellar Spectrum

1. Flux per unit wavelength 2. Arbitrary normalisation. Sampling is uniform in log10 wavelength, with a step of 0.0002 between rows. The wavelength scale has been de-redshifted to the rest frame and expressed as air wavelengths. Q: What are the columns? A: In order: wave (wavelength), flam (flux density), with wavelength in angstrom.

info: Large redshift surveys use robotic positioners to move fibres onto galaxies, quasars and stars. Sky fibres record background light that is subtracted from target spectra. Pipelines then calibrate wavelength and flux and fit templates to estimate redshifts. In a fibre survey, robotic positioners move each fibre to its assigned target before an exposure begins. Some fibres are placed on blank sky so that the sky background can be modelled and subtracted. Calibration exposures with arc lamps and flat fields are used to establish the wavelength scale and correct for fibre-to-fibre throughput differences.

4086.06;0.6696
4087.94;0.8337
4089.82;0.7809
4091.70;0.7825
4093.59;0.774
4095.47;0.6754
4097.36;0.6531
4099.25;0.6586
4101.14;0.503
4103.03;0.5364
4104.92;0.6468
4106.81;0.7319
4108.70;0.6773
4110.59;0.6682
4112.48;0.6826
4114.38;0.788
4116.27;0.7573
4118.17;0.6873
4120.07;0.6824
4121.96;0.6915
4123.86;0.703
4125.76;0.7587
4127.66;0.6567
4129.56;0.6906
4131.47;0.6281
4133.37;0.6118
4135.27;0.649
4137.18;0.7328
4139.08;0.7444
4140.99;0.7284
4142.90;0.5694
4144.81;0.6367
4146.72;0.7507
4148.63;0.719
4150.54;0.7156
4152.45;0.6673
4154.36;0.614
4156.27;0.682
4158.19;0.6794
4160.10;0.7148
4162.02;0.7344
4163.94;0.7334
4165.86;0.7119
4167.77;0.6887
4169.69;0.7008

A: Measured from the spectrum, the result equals 0.705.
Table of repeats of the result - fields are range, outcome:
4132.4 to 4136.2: 0.631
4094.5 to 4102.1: 0.623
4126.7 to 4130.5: 0.674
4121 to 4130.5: 0.701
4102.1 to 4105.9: 0.593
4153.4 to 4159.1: 0.658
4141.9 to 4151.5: 0.678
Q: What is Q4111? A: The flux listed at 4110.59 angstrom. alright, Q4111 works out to 0.6682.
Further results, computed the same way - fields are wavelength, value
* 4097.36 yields 0.6531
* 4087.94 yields 0.8337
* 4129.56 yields 0.6906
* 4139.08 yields 0.7444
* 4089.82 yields 0.7809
